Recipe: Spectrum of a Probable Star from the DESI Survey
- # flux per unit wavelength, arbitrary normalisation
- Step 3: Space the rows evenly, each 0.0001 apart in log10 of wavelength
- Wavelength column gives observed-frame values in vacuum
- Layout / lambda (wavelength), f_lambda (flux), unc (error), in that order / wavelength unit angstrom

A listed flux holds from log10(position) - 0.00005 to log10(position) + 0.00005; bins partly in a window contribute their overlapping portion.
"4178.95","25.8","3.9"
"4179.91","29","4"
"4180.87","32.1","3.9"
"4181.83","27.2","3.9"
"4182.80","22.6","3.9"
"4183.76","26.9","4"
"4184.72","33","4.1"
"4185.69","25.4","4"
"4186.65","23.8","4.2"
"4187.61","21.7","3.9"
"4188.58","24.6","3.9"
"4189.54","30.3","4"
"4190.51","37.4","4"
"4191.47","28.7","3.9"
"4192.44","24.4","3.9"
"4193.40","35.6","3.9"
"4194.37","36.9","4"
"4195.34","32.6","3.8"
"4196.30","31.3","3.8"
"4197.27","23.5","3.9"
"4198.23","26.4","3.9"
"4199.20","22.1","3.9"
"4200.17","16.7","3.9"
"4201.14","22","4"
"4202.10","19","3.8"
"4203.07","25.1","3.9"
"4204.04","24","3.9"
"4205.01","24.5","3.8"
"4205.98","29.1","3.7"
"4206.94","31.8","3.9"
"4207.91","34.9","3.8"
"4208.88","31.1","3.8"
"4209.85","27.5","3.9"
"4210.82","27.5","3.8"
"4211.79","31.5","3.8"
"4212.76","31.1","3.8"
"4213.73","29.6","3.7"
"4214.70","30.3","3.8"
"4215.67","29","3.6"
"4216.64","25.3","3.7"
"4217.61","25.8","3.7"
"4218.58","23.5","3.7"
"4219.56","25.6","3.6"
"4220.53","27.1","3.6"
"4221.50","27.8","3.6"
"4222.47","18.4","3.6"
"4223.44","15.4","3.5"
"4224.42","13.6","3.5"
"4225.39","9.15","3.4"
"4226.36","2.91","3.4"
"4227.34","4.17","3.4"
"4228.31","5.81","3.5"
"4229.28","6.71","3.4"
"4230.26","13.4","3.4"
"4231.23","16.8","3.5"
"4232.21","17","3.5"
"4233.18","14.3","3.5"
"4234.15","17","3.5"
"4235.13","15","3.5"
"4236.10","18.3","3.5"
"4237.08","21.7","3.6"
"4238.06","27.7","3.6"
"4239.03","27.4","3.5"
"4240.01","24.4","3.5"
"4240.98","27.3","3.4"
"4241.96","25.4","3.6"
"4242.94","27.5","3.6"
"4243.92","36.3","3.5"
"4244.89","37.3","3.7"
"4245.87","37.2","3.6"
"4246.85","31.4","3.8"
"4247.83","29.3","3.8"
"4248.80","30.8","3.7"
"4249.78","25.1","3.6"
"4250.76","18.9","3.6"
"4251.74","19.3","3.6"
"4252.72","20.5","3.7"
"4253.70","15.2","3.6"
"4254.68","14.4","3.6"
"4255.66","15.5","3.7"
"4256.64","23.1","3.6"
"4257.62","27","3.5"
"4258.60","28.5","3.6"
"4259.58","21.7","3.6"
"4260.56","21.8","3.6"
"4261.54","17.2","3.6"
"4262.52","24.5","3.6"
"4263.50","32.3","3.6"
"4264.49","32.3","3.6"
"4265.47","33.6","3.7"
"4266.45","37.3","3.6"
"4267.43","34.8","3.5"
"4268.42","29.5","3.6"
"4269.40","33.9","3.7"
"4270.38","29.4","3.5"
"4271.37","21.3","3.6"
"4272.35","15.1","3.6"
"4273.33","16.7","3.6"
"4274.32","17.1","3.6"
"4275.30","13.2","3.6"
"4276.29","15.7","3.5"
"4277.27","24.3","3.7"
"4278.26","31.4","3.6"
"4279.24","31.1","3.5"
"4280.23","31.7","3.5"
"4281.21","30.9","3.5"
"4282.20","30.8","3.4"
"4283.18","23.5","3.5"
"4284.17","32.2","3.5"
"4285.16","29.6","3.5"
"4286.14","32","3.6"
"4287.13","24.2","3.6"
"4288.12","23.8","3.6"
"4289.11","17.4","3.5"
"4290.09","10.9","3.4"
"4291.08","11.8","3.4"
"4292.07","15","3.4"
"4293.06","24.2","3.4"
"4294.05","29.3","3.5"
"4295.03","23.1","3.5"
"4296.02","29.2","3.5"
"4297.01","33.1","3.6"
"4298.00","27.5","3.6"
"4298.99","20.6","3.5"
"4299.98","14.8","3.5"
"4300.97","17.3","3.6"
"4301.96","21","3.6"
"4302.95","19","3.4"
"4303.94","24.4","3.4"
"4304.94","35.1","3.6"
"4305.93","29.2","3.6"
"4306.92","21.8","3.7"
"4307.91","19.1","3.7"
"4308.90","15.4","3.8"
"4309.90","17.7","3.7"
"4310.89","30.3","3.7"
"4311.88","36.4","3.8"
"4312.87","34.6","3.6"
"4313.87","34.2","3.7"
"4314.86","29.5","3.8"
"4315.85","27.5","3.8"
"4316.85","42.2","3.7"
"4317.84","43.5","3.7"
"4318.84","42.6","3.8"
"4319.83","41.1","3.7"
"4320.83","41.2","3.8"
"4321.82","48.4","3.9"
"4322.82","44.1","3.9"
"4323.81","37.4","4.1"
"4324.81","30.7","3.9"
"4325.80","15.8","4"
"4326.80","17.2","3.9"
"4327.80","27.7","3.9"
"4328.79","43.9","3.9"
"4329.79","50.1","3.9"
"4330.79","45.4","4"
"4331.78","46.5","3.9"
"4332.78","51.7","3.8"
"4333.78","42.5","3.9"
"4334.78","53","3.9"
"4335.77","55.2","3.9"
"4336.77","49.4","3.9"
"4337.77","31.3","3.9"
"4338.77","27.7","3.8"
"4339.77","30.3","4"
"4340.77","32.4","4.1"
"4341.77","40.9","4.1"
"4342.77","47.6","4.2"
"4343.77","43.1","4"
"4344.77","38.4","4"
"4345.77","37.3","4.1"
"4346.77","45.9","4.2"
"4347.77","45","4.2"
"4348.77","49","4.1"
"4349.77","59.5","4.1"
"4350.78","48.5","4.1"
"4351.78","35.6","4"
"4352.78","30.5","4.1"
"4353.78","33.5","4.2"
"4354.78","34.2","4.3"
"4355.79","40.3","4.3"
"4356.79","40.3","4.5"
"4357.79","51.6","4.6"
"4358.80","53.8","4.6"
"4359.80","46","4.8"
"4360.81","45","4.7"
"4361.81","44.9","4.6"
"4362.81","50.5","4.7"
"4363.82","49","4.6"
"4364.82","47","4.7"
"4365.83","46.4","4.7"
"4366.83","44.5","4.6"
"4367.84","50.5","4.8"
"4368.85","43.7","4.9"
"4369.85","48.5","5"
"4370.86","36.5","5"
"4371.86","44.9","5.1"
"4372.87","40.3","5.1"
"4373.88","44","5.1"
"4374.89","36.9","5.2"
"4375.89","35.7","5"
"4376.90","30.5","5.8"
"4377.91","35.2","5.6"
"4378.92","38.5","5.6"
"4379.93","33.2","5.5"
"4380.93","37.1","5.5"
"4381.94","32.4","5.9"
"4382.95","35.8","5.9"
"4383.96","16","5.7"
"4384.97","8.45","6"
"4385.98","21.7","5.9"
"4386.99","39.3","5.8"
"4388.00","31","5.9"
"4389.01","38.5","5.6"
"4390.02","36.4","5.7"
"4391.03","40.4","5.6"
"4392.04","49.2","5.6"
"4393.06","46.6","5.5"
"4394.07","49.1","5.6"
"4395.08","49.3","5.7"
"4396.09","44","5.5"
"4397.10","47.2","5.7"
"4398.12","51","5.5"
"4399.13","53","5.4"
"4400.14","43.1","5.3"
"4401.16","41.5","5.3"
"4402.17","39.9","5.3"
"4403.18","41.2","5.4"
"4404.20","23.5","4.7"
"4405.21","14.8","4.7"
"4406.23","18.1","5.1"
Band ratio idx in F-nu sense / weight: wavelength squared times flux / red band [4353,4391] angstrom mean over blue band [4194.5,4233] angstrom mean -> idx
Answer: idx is 1.86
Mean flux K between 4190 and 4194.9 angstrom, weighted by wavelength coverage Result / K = 32.5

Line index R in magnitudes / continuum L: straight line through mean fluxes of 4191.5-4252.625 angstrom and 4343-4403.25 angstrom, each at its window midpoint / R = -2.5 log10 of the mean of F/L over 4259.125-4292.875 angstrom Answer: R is 0.20 mag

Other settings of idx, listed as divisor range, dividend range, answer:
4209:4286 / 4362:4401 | 1.79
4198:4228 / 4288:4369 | 1.61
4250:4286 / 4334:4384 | 1.74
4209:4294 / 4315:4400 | 1.82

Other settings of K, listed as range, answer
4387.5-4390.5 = 35.3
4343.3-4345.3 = 40.7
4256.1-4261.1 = 24.3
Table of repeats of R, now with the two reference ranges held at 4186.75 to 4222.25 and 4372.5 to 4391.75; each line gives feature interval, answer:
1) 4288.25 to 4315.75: 0.277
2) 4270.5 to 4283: 0.264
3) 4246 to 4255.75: 0.260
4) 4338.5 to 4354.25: -0.250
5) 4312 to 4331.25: -0.169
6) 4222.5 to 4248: 0.392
